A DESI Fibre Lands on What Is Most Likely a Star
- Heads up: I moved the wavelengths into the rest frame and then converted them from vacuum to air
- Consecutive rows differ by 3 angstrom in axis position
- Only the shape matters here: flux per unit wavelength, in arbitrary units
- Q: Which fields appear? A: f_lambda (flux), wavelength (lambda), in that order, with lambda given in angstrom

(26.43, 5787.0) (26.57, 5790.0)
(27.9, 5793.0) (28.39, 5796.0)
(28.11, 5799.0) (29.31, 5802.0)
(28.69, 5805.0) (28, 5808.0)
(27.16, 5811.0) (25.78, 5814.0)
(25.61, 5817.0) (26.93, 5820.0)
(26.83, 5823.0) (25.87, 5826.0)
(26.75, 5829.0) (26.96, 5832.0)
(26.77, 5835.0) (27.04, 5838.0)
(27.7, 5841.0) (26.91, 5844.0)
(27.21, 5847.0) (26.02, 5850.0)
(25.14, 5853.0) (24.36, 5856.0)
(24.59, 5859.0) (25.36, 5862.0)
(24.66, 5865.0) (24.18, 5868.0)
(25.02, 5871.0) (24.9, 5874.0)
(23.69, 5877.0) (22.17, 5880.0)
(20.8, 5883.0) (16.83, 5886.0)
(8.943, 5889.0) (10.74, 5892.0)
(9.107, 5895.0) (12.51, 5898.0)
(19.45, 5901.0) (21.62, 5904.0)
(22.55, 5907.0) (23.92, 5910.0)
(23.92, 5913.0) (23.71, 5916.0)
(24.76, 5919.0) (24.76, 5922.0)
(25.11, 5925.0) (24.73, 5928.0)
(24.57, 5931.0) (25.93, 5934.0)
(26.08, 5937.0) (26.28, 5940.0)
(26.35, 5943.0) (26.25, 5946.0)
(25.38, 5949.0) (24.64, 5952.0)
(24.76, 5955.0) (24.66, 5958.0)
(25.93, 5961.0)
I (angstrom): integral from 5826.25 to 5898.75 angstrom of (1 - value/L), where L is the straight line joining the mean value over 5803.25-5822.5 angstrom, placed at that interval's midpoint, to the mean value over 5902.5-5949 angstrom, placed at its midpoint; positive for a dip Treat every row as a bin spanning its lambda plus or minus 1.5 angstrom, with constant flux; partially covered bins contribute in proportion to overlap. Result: 9.8 angstrom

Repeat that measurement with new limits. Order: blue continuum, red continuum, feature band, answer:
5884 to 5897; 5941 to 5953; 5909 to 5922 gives -4.5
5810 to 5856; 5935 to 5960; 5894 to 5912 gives 5.1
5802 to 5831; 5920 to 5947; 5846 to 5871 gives 1.2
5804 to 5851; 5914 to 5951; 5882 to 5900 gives 8.9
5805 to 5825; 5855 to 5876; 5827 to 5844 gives -0.7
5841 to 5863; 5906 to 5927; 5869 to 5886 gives 1.6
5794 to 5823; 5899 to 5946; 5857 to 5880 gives 1.2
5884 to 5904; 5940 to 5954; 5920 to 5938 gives -3.0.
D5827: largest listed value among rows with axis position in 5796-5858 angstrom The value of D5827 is 29.31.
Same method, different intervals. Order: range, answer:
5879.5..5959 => 26.35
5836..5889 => 27.7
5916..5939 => 26.08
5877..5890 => 23.69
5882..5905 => 21.62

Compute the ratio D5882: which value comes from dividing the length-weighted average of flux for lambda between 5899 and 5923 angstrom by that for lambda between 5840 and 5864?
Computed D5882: 0.88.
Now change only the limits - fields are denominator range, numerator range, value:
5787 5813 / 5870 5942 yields 0.77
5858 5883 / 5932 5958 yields 1.06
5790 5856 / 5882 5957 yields 0.81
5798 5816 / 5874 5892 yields 0.66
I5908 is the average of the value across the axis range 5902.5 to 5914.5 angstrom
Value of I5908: 23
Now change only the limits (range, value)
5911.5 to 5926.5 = 24.5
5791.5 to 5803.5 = 28.4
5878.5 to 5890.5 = 17.2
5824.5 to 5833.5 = 26.5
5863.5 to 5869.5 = 24.4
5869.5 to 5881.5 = 23.9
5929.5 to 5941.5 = 25.7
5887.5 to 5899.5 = 10.3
